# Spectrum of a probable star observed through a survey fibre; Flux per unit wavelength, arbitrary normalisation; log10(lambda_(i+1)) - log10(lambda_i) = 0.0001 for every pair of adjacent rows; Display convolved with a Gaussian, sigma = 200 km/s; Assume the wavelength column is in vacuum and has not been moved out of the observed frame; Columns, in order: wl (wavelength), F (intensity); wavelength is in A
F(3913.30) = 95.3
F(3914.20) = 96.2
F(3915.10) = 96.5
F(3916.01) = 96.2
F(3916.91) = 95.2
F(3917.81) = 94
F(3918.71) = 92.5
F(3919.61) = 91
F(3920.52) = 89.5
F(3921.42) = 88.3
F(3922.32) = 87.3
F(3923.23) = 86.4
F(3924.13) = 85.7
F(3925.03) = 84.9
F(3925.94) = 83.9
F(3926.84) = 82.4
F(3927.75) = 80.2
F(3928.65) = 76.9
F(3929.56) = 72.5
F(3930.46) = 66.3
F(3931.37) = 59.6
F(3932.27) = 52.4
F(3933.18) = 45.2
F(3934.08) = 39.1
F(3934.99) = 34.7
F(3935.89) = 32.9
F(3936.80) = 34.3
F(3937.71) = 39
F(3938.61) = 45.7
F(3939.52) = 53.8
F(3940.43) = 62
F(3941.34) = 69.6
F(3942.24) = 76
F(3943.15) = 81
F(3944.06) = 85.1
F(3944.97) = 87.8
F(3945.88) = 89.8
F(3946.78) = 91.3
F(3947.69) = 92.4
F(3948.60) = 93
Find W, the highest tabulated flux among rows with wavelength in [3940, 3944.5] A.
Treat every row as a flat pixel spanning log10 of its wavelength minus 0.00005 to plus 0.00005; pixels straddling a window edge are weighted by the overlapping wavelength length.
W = 85.1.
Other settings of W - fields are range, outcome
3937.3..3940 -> 53.8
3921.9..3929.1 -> 87.3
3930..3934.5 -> 66.3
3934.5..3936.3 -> 34.7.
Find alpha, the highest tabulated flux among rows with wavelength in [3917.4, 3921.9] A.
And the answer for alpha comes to 94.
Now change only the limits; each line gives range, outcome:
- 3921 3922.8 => 88.3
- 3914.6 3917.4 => 96.5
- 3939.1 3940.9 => 62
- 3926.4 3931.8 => 82.4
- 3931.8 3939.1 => 52.4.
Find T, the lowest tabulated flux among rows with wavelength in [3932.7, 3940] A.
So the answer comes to 32.9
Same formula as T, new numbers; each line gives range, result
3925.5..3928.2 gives 80.2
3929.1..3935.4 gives 34.7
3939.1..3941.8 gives 53.8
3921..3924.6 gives 85.7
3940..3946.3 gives 62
